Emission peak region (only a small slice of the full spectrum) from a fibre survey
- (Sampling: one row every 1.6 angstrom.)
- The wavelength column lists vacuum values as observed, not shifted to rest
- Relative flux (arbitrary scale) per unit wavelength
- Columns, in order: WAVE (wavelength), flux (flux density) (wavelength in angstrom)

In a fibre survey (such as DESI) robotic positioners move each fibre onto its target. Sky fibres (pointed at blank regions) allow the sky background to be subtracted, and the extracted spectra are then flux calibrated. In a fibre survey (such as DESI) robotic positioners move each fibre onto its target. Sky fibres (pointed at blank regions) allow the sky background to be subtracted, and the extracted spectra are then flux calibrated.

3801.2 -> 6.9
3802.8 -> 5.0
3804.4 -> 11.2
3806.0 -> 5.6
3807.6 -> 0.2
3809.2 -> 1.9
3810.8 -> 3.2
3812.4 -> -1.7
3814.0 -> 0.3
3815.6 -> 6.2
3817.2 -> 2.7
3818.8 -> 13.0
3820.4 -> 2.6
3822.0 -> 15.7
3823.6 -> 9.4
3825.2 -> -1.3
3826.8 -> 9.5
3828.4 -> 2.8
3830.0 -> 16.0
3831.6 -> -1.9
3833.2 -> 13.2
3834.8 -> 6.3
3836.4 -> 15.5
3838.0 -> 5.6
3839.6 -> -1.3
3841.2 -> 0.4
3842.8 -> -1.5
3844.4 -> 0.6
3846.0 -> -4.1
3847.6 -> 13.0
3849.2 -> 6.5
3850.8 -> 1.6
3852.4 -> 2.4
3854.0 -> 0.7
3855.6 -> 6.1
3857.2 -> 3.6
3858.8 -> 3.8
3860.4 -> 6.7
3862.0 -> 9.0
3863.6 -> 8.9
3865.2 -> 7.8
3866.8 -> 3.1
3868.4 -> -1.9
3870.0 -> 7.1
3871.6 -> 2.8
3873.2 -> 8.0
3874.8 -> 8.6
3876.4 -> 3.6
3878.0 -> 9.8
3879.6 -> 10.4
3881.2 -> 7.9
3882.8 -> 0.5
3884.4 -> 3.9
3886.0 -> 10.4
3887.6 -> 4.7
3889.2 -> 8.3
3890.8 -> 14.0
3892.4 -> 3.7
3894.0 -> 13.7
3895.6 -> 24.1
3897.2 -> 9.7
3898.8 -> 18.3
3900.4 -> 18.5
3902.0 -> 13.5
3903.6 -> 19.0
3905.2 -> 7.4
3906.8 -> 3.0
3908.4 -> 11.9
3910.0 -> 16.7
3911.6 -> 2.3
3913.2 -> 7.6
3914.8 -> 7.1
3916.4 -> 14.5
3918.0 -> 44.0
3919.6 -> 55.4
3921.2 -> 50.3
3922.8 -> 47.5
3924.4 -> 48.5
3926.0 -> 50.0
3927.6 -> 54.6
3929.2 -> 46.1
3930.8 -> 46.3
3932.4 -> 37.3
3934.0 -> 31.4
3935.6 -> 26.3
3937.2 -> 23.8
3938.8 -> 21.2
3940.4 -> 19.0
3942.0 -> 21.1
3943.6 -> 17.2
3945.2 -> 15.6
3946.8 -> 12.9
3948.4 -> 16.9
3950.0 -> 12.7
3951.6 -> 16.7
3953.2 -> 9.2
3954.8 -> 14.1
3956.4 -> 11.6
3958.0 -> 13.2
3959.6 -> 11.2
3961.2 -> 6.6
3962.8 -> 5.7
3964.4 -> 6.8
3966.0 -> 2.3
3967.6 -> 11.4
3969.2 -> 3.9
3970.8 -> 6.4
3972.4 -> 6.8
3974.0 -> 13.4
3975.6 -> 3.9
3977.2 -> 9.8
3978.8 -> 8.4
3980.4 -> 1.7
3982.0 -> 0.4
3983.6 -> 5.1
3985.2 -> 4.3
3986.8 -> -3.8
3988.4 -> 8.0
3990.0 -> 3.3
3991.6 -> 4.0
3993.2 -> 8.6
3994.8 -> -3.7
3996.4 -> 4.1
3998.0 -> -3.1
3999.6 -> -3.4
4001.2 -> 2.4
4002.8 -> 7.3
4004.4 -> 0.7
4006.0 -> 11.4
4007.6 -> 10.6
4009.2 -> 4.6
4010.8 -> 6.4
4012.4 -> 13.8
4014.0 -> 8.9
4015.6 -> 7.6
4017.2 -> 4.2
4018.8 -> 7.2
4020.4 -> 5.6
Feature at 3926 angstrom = Lyman alpha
